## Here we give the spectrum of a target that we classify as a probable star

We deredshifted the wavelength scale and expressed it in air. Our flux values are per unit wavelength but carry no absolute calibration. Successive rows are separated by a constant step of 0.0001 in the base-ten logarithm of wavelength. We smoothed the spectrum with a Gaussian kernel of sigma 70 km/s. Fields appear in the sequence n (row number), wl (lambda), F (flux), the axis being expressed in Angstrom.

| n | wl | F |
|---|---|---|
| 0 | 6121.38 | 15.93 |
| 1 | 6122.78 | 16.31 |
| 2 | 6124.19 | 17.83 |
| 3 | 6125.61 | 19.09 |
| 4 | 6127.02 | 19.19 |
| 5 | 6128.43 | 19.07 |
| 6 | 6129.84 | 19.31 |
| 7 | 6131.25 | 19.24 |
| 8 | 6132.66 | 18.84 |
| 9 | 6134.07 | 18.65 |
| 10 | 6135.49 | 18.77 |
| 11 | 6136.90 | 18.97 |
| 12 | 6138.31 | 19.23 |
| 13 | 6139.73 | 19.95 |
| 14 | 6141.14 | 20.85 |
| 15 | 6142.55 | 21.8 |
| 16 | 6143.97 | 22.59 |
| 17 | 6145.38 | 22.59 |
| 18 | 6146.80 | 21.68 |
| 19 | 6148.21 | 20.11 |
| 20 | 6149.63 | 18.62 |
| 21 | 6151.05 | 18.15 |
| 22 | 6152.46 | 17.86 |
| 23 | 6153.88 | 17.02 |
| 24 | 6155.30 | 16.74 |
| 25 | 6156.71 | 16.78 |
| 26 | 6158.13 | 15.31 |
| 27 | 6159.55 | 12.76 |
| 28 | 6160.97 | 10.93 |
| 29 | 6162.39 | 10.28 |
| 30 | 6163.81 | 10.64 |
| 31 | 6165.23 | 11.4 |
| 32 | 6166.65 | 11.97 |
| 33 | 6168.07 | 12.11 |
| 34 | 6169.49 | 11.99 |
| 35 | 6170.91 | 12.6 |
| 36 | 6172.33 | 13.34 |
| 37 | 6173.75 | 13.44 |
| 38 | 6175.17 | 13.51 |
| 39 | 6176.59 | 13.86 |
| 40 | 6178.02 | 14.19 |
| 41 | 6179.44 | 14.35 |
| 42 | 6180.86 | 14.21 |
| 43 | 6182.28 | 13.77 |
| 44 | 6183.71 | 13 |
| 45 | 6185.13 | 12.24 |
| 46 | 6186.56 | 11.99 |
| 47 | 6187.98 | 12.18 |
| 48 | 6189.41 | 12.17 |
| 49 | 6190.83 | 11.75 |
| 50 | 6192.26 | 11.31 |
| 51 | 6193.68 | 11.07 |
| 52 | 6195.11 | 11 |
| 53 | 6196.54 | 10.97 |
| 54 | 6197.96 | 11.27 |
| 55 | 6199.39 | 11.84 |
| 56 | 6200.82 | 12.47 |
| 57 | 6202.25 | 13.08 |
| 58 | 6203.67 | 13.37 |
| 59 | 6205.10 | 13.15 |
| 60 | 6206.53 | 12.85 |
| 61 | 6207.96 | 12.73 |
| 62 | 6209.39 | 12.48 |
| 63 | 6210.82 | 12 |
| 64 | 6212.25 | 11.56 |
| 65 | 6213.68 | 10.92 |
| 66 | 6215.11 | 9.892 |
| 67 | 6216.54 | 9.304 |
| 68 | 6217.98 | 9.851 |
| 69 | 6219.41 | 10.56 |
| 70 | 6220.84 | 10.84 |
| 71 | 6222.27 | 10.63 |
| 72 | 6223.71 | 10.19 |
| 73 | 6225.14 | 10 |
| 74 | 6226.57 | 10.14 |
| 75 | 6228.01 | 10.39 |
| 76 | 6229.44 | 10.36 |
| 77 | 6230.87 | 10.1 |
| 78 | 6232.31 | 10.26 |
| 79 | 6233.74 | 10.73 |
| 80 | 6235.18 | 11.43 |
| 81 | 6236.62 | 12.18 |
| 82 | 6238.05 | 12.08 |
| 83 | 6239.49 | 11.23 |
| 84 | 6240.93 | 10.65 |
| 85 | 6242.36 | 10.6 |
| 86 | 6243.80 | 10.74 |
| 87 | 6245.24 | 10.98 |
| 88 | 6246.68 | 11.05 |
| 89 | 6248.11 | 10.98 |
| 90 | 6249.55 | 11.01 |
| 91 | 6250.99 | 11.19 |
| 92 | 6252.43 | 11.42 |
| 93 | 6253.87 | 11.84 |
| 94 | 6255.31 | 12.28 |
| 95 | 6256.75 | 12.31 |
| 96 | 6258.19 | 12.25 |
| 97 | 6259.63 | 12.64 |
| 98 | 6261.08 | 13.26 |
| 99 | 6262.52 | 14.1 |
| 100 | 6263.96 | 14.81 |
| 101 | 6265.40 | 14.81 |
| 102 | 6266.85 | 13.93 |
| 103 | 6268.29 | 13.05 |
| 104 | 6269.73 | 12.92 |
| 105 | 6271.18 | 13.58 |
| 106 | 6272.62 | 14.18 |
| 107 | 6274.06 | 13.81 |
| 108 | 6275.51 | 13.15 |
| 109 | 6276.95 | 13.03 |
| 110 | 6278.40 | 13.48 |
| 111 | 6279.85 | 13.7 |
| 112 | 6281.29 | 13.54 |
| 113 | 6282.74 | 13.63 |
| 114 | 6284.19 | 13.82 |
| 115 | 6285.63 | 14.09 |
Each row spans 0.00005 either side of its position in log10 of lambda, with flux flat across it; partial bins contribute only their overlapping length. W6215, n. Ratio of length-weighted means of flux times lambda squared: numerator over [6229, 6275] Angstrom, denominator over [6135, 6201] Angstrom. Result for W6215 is 0.8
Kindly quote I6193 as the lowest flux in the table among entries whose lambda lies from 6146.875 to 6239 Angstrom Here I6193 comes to 9.304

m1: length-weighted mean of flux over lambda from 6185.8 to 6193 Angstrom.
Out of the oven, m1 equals 11.9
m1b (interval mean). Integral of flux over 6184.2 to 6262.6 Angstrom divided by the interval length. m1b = 11.4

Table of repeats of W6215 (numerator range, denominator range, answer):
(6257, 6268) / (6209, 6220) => 1.28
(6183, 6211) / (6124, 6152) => 0.63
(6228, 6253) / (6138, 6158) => 0.58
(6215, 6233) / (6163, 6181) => 0.81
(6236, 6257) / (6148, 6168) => 0.80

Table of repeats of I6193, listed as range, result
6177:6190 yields 11.99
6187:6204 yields 10.97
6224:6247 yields 10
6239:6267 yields 10.6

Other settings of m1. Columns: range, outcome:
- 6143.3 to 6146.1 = 22.6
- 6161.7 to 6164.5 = 10.5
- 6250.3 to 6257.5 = 11.8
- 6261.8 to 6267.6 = 14.4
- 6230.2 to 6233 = 10.2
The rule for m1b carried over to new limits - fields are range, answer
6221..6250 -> 10.8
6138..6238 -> 13.3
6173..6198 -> 12.6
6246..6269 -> 12.6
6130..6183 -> 16.2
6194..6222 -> 11.6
